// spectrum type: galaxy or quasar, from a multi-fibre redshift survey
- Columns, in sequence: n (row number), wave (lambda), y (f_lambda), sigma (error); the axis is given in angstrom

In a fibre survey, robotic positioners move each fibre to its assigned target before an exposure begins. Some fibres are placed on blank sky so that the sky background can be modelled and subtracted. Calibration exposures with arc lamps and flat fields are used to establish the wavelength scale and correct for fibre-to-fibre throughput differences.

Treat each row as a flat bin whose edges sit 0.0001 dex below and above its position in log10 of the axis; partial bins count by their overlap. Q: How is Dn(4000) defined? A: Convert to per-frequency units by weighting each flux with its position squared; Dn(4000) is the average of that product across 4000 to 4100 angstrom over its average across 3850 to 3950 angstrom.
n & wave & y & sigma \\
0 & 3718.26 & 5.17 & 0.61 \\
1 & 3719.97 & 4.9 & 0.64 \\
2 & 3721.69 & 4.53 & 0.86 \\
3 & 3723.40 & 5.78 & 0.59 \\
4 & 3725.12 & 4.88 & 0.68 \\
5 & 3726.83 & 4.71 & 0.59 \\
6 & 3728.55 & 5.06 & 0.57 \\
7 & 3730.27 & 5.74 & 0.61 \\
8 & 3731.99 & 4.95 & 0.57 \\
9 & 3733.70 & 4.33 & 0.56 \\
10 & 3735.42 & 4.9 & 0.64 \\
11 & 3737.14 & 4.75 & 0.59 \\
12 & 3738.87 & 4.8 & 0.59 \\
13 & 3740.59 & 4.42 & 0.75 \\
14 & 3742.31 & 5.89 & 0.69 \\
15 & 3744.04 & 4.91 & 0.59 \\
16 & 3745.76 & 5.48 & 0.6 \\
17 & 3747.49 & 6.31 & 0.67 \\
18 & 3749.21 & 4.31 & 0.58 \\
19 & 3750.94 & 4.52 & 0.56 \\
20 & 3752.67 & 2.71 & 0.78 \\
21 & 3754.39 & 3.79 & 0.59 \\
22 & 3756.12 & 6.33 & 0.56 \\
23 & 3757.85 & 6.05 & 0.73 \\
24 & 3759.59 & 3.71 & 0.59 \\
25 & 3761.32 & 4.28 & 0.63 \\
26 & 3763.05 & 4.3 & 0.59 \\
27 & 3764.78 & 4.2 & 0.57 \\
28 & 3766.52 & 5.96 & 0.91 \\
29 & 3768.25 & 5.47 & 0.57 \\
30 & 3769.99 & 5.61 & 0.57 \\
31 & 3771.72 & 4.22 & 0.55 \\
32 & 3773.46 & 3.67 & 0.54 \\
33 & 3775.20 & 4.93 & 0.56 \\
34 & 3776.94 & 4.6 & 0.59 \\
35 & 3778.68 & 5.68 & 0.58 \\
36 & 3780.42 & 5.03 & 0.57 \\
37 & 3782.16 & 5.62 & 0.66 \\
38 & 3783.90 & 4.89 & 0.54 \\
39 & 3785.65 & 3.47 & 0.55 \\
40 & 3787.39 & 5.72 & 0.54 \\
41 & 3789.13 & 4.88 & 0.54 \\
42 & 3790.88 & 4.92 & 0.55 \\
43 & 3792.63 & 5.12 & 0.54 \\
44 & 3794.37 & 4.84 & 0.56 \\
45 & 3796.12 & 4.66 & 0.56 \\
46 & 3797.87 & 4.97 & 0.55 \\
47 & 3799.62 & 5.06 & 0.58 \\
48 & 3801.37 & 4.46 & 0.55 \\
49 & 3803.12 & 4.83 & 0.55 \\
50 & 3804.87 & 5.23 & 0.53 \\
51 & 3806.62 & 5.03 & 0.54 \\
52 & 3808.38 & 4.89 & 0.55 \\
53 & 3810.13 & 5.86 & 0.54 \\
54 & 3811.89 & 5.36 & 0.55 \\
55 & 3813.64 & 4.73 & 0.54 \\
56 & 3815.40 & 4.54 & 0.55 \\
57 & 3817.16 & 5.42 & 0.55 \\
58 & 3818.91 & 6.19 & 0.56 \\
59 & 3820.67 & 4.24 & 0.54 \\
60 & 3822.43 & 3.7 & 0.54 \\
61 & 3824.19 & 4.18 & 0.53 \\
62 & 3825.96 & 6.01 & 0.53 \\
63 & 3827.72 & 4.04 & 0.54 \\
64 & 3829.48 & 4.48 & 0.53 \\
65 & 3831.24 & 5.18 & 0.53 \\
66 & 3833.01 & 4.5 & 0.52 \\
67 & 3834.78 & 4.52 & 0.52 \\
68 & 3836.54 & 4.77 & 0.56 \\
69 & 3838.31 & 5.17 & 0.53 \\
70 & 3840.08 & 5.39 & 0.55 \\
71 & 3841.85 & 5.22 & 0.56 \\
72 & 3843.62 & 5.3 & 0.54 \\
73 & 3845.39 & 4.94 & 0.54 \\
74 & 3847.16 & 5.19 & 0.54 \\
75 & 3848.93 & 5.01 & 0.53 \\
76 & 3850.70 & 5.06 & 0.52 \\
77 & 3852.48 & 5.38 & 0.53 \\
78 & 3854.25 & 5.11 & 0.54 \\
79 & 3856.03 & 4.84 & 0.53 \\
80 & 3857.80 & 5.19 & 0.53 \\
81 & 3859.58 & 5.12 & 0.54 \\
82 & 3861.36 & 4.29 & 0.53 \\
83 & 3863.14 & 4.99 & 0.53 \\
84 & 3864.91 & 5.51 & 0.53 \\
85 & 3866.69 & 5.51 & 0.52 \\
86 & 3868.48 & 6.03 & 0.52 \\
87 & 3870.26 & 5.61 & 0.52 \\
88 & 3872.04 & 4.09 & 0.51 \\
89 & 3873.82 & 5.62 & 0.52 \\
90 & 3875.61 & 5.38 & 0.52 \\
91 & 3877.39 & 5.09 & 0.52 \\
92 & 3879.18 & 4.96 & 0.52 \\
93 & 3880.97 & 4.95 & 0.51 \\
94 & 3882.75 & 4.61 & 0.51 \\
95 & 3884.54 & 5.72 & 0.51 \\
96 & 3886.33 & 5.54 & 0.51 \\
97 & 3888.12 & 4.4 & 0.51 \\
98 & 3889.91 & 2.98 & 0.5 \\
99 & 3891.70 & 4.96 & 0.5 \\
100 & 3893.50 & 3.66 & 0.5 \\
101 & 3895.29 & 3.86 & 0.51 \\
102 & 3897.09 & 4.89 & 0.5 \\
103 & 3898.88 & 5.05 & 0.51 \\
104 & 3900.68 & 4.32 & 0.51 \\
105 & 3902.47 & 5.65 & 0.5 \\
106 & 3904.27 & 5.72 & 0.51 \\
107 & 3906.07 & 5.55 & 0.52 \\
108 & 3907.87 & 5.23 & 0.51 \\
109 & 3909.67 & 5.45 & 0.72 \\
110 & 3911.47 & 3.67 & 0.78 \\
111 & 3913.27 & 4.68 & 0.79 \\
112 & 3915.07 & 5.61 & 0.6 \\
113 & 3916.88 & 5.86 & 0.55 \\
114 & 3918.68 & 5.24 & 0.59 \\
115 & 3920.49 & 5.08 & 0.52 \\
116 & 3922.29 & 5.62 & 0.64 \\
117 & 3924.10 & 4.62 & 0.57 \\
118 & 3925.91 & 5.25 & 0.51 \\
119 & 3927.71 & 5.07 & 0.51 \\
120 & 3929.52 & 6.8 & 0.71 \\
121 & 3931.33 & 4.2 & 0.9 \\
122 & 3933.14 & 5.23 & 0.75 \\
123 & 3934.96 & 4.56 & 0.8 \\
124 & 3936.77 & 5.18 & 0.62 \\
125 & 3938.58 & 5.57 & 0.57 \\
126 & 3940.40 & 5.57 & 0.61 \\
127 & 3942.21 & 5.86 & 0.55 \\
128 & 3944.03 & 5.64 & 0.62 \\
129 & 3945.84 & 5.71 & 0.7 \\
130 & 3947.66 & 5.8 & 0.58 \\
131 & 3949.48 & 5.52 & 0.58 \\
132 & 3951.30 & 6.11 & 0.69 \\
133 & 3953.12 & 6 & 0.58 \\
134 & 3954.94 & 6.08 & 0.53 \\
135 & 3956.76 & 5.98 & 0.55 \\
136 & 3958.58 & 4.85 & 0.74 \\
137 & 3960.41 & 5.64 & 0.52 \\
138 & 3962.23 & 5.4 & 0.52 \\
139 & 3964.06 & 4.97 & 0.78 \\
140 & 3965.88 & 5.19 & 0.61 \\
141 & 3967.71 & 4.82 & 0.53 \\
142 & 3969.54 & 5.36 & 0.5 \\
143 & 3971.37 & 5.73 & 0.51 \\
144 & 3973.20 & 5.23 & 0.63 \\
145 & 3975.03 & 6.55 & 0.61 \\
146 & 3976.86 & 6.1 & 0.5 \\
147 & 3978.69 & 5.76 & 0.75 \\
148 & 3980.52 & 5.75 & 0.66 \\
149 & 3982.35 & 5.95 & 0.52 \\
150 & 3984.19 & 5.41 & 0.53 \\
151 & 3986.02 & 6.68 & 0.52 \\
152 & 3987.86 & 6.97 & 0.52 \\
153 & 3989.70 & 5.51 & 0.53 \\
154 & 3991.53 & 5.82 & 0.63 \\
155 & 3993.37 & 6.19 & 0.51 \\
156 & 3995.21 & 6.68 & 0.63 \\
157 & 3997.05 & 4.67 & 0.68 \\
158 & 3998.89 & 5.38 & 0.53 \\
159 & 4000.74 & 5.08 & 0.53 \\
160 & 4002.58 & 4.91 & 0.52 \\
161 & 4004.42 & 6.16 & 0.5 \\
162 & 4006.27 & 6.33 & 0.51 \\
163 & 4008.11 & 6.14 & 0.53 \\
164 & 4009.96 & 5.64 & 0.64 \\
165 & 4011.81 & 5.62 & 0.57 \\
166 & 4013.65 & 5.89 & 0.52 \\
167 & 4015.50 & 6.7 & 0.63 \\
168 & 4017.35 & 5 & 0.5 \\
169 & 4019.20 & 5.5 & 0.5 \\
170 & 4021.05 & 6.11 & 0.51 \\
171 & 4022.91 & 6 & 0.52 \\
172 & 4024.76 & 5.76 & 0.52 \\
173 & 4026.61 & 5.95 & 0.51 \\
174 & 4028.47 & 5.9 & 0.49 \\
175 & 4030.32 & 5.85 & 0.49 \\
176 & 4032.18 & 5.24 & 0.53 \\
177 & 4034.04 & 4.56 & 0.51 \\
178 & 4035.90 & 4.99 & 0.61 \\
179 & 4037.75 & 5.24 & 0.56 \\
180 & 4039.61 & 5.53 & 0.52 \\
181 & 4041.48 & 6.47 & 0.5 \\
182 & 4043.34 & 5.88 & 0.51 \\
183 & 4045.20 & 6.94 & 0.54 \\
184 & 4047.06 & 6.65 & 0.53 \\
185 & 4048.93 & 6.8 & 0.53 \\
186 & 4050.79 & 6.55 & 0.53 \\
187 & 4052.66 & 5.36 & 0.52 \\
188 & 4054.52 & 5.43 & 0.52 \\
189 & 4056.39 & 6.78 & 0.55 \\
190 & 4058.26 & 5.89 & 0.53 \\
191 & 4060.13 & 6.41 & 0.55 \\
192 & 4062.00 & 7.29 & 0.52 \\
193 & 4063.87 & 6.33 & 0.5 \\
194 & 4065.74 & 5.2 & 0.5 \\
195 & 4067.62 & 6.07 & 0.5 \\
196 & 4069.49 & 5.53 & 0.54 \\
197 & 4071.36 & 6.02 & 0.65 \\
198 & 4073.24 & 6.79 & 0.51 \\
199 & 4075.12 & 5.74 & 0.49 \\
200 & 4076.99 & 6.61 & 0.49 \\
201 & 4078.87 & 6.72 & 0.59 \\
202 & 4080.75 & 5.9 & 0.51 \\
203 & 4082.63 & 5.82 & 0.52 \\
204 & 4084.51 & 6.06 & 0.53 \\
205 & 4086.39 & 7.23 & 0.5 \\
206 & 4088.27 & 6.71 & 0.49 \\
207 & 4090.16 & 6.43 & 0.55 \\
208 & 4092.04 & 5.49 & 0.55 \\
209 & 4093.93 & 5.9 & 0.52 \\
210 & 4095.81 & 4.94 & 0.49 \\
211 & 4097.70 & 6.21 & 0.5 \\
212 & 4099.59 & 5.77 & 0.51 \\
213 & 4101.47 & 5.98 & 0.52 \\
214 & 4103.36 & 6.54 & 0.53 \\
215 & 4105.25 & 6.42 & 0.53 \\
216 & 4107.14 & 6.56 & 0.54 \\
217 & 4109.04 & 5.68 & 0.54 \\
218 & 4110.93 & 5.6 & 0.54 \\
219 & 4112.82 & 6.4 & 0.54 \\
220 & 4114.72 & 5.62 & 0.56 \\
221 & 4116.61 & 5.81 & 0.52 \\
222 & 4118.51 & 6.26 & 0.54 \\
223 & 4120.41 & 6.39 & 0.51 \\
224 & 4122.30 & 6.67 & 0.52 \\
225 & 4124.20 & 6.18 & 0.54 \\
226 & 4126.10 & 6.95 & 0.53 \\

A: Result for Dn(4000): 1.3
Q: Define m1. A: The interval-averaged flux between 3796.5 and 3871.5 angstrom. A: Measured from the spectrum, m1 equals 5.02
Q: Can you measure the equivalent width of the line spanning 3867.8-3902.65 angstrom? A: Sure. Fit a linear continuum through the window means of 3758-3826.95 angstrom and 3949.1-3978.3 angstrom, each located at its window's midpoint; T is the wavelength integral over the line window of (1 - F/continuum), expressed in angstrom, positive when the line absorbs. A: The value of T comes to 2.8 angstrom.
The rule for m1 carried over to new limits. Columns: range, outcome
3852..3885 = 5.15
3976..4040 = 5.74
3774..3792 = 4.95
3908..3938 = 5.14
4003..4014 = 5.92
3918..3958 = 5.48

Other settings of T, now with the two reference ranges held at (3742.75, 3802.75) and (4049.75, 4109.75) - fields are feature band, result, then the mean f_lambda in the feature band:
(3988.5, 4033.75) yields 0.8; 5.74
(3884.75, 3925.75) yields 3.8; 4.91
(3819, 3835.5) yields 1.5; 4.62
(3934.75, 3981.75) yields 0.3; 5.59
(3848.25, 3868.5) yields 0.3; 5.13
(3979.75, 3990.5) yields -0.6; 6.05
